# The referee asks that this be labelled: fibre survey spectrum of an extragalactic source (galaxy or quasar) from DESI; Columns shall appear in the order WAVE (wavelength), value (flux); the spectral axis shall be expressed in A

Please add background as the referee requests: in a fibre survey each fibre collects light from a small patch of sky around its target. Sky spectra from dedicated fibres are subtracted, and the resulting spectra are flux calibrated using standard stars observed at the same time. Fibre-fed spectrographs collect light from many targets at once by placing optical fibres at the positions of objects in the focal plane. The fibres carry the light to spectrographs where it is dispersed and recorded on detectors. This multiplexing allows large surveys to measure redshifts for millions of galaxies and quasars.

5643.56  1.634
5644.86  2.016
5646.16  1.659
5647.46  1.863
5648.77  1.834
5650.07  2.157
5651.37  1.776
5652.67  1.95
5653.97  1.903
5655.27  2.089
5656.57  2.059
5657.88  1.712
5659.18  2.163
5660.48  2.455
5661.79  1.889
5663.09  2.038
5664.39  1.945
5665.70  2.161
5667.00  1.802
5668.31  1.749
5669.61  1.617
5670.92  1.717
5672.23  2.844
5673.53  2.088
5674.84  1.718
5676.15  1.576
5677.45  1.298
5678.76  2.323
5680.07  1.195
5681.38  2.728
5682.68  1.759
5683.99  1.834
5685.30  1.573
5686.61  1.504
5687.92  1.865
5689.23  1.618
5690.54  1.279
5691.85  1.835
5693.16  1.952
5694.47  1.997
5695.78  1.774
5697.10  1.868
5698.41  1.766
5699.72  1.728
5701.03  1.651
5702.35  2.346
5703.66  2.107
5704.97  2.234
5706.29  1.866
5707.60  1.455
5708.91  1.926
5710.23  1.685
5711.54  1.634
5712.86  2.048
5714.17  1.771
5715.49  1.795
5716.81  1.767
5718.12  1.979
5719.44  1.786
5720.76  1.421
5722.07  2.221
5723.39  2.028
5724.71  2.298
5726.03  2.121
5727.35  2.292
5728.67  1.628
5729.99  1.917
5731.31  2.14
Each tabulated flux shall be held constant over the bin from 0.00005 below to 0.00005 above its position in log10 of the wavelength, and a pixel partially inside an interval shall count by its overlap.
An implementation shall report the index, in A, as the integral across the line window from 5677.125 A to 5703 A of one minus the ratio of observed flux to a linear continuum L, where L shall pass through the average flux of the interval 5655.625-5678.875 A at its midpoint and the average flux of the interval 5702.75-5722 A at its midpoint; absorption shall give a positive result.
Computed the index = 1.2 A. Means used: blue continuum 1.95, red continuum 1.84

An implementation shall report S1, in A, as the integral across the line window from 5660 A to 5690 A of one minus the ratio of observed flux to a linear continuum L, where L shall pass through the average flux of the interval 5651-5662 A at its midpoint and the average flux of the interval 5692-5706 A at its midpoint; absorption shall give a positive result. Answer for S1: 1.5 A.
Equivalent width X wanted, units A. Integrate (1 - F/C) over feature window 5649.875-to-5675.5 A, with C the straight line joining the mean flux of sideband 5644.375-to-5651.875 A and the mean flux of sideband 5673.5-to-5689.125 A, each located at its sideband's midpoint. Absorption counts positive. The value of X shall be -2.2 A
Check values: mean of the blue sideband 1.88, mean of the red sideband 1.77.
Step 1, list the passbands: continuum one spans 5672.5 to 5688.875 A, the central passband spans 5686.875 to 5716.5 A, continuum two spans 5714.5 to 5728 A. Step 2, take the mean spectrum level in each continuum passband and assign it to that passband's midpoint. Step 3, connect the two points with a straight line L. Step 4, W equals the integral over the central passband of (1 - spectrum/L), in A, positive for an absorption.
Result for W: 1.1 A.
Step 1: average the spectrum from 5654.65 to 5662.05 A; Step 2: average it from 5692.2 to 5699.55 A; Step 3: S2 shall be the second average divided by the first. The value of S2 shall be 0.90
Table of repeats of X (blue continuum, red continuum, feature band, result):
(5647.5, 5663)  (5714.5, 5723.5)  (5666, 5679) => 0.58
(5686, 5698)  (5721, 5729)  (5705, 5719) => 0.98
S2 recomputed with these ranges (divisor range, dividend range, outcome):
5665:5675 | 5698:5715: 0.94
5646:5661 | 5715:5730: 0.98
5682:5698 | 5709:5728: 1.10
